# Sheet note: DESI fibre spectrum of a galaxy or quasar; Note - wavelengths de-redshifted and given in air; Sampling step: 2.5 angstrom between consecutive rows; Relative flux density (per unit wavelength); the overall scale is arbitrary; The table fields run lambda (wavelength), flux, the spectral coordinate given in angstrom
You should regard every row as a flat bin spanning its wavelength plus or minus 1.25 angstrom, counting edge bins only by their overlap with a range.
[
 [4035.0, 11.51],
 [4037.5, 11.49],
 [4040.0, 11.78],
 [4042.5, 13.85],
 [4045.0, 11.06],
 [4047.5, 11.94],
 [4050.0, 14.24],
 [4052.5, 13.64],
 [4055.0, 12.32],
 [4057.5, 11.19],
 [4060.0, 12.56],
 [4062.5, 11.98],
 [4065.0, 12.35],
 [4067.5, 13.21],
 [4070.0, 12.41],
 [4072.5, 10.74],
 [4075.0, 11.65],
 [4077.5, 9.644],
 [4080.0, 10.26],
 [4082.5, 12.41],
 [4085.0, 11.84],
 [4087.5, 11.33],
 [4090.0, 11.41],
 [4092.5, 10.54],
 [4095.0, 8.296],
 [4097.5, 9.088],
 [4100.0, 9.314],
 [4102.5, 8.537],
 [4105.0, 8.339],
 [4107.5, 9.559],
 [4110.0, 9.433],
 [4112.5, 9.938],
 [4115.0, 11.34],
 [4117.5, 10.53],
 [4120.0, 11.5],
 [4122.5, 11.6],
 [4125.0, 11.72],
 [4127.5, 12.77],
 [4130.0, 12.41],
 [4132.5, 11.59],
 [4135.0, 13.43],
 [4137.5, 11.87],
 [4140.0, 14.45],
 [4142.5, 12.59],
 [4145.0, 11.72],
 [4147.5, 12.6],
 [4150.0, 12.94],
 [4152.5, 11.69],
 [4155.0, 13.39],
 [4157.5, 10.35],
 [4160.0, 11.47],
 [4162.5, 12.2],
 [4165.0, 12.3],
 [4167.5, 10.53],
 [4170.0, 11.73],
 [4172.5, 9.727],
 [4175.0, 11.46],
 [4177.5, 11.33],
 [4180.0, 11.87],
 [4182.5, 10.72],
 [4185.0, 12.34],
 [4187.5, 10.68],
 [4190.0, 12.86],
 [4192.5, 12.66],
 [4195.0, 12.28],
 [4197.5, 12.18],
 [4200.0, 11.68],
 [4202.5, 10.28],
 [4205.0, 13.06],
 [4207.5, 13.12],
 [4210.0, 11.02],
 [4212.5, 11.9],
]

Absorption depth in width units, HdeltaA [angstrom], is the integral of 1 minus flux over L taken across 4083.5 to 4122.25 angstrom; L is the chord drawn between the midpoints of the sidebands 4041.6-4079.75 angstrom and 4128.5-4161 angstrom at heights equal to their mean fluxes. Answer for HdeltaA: 6.7 angstrom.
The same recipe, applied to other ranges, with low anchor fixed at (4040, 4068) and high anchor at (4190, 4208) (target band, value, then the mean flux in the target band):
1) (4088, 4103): 3.3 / 9.67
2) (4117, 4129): 0.6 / 11.7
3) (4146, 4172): 0.9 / 11.9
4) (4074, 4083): 1.2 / 10.9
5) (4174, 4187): 0.8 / 11.5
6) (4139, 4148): -0.4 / 12.8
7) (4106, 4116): 1.9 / 9.99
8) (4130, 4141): -0.4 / 12.8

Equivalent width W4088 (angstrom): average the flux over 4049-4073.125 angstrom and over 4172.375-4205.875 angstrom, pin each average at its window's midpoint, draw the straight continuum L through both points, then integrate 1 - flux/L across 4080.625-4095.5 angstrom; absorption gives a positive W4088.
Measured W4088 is 1.5 angstrom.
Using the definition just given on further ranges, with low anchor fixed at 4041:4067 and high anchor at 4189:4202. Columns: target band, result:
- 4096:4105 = 2.6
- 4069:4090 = 2.0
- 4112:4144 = 0.9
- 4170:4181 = 1.0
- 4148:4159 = 0.2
